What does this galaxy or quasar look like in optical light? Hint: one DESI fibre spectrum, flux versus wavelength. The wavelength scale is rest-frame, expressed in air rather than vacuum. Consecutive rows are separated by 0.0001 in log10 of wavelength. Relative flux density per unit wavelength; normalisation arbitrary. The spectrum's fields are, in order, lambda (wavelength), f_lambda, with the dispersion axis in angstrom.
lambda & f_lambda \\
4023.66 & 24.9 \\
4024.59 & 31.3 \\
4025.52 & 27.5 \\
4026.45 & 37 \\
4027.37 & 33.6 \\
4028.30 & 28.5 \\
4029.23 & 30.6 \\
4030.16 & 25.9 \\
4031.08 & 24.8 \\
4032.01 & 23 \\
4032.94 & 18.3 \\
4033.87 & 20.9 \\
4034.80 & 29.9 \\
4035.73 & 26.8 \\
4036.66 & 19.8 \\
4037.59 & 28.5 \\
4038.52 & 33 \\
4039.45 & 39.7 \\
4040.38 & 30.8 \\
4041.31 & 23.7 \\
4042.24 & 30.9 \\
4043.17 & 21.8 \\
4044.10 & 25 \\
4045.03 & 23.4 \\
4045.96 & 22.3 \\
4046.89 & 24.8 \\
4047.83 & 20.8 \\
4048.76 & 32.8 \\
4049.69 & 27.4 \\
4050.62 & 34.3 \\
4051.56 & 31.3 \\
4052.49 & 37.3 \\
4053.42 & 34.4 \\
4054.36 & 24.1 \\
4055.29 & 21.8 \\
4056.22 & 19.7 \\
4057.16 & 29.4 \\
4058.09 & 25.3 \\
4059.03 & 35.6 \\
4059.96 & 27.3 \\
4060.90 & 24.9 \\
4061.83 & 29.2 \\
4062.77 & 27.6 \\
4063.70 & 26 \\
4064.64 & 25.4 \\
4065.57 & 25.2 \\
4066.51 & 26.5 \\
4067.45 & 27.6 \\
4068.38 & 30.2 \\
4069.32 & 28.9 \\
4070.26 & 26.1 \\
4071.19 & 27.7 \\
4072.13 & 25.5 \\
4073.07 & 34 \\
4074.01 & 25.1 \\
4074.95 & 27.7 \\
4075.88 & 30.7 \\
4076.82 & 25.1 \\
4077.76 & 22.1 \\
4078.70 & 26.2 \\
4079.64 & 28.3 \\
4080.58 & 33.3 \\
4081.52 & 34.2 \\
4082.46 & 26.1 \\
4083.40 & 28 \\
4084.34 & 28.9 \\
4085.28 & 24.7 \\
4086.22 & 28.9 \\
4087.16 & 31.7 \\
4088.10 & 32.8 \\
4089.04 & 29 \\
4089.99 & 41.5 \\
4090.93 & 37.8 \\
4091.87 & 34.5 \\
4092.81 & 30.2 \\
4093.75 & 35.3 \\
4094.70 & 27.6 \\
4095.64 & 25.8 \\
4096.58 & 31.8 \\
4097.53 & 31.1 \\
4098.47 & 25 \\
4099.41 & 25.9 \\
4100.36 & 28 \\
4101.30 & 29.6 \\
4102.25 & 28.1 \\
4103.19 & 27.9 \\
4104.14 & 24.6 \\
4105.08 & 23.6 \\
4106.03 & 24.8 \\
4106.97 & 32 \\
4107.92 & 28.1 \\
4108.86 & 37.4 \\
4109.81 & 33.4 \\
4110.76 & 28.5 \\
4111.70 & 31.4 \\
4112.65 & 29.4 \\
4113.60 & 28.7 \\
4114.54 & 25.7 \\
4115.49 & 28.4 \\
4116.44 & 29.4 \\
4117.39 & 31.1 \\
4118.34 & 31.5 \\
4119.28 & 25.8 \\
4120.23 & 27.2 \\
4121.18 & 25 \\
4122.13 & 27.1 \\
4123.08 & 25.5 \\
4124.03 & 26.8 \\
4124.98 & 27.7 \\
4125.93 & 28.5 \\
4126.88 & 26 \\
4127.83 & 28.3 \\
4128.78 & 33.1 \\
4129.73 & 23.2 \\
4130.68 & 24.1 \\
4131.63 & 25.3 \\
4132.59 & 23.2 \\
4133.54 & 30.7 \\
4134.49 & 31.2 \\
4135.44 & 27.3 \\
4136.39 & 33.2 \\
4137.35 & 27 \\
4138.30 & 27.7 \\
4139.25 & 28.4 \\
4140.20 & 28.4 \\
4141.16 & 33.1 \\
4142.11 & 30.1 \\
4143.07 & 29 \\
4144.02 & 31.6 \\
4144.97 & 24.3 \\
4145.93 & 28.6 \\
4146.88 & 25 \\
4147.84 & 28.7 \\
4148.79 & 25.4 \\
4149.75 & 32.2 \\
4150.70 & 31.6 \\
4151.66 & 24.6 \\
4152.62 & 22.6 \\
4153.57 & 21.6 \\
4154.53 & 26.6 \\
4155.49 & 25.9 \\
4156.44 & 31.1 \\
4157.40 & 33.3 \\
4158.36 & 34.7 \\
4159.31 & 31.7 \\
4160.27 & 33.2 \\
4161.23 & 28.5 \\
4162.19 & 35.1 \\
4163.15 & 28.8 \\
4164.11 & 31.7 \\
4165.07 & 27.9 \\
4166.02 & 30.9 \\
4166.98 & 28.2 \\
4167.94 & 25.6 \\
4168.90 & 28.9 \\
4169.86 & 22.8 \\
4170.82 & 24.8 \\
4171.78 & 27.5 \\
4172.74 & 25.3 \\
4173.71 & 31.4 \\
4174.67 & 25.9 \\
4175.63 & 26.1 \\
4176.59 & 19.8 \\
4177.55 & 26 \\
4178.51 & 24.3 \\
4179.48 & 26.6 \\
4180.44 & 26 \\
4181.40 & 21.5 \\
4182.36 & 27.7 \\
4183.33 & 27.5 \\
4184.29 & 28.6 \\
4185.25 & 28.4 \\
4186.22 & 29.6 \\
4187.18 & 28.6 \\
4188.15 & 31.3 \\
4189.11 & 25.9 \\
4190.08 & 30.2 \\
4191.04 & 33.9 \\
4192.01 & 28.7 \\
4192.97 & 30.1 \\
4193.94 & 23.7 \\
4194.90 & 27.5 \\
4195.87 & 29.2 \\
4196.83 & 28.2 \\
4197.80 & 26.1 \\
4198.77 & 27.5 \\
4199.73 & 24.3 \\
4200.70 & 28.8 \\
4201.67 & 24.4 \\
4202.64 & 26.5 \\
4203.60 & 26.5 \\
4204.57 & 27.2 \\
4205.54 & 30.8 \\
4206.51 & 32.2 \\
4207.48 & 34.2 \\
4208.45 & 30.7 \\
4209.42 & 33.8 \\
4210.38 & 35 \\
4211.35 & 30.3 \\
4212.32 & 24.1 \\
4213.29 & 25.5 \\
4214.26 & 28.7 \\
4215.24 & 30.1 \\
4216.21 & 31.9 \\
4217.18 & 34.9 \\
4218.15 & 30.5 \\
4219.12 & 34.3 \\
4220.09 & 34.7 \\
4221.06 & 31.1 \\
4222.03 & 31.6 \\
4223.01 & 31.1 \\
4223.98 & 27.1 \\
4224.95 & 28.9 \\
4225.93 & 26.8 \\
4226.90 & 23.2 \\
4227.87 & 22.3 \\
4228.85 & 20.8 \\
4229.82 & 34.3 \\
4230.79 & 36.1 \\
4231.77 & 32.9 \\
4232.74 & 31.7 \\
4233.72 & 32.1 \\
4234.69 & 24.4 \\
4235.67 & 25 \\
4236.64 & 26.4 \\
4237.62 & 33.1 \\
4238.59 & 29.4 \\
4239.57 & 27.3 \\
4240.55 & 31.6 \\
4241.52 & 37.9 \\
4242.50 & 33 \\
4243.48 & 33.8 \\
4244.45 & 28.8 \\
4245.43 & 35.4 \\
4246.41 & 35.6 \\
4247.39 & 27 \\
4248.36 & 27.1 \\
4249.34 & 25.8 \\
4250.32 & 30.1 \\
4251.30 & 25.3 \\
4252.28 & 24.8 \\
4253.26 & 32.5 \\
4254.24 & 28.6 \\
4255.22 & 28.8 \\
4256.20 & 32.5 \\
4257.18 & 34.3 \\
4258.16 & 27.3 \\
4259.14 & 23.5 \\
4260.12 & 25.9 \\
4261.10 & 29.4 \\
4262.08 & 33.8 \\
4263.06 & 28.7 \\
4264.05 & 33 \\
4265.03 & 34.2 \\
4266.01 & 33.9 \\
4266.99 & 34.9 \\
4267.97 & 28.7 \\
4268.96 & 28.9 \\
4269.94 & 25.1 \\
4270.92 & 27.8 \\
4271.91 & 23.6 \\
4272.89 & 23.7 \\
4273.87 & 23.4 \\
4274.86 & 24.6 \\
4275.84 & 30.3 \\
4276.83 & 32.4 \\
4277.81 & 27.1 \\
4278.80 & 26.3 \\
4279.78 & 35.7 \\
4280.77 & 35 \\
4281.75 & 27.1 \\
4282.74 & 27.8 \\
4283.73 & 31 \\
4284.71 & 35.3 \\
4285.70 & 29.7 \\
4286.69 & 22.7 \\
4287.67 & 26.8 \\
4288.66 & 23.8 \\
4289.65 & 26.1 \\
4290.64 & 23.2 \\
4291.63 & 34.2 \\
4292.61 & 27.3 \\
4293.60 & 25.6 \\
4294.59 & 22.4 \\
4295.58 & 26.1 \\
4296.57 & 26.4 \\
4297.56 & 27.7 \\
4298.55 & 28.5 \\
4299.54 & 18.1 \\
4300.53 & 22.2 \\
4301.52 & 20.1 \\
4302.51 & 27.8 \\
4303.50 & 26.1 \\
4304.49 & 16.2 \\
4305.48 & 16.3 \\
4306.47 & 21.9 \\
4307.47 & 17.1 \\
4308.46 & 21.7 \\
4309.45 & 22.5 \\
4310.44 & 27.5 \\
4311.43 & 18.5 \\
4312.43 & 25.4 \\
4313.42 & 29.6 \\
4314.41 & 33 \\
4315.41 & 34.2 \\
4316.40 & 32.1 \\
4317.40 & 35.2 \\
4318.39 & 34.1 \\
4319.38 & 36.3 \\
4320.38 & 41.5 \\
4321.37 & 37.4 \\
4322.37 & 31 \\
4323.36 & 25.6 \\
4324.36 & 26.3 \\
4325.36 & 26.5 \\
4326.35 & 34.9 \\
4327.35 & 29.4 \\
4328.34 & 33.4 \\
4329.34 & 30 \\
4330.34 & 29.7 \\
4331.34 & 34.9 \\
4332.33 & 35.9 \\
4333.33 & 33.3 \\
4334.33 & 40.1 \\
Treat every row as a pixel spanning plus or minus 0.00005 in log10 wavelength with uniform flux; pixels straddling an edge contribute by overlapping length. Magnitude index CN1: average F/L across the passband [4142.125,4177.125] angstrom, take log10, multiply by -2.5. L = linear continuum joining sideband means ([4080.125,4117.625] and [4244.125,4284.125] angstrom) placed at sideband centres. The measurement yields 0.06 mag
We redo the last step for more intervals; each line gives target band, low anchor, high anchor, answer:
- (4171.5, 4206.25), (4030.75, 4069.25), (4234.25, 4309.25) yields 0.01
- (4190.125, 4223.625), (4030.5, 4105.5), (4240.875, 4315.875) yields -0.07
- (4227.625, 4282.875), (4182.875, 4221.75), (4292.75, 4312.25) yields -0.14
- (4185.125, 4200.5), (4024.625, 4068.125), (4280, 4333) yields -0.02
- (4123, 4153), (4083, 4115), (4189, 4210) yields 0.05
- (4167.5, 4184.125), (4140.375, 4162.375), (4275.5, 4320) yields 0.11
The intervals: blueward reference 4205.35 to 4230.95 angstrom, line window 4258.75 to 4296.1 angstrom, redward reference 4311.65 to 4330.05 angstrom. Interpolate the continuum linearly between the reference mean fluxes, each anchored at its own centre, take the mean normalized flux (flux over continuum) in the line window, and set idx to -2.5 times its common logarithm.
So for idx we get 0.10 mag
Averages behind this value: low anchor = 30.1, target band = 28.4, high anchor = 31.8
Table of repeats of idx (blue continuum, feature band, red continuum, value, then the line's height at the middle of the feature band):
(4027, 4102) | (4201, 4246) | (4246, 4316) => -0.09 mag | 27.6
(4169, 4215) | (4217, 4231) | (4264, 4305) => -0.08 mag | 27.6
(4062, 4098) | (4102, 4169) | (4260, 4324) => 0.01 mag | 28.8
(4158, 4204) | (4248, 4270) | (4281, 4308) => -0.14 mag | 26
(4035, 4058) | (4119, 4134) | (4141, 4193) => 0.05 mag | 28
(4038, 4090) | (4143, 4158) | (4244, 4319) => 0.01 mag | 28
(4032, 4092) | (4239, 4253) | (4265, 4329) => -0.09 mag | 27.9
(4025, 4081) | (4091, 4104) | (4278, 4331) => -0.07 mag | 27.6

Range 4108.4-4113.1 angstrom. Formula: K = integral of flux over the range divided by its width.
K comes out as 32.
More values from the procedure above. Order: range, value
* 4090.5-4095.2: 33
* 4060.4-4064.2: 26.9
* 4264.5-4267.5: 34.4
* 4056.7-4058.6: 27.5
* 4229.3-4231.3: 35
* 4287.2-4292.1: 26.7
